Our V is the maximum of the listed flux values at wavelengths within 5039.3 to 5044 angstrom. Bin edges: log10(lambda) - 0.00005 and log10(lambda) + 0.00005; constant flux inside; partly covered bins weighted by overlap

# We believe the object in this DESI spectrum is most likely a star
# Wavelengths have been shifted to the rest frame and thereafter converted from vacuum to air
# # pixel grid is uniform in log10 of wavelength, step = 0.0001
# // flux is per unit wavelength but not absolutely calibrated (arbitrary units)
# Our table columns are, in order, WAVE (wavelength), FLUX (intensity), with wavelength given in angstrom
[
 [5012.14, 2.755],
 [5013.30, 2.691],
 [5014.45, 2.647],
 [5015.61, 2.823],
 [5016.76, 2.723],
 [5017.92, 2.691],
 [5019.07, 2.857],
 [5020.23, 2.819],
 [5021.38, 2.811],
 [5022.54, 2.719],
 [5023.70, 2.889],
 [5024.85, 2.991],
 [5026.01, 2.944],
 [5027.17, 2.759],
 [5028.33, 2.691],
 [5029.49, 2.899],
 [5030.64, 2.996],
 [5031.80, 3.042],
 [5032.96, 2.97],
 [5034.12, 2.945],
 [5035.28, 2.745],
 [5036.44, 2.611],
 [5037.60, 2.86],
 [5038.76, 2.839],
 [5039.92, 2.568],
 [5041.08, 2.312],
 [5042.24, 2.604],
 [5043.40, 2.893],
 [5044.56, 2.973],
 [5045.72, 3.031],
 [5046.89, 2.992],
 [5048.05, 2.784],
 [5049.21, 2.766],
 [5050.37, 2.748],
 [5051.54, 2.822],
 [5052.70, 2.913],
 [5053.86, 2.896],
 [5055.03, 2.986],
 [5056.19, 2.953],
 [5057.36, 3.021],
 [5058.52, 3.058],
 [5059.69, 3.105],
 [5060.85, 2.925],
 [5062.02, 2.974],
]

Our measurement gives 2.893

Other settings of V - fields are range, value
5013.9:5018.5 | 2.823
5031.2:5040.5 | 3.042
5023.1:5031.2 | 2.996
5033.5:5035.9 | 2.945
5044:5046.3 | 3.031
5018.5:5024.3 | 2.889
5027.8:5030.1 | 2.899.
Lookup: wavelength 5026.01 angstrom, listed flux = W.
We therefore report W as 2.944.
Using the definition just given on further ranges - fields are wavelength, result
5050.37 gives 2.748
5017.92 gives 2.691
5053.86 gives 2.896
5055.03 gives 2.986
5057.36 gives 3.021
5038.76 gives 2.839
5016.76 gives 2.723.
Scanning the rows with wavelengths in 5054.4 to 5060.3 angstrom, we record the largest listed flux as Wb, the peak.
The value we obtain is 3.105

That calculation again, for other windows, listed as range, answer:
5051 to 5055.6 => 2.986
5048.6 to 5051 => 2.766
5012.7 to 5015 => 2.691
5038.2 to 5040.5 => 2.839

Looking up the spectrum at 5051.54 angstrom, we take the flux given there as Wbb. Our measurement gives 2.822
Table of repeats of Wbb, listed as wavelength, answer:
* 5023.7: 2.889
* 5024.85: 2.991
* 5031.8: 3.042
